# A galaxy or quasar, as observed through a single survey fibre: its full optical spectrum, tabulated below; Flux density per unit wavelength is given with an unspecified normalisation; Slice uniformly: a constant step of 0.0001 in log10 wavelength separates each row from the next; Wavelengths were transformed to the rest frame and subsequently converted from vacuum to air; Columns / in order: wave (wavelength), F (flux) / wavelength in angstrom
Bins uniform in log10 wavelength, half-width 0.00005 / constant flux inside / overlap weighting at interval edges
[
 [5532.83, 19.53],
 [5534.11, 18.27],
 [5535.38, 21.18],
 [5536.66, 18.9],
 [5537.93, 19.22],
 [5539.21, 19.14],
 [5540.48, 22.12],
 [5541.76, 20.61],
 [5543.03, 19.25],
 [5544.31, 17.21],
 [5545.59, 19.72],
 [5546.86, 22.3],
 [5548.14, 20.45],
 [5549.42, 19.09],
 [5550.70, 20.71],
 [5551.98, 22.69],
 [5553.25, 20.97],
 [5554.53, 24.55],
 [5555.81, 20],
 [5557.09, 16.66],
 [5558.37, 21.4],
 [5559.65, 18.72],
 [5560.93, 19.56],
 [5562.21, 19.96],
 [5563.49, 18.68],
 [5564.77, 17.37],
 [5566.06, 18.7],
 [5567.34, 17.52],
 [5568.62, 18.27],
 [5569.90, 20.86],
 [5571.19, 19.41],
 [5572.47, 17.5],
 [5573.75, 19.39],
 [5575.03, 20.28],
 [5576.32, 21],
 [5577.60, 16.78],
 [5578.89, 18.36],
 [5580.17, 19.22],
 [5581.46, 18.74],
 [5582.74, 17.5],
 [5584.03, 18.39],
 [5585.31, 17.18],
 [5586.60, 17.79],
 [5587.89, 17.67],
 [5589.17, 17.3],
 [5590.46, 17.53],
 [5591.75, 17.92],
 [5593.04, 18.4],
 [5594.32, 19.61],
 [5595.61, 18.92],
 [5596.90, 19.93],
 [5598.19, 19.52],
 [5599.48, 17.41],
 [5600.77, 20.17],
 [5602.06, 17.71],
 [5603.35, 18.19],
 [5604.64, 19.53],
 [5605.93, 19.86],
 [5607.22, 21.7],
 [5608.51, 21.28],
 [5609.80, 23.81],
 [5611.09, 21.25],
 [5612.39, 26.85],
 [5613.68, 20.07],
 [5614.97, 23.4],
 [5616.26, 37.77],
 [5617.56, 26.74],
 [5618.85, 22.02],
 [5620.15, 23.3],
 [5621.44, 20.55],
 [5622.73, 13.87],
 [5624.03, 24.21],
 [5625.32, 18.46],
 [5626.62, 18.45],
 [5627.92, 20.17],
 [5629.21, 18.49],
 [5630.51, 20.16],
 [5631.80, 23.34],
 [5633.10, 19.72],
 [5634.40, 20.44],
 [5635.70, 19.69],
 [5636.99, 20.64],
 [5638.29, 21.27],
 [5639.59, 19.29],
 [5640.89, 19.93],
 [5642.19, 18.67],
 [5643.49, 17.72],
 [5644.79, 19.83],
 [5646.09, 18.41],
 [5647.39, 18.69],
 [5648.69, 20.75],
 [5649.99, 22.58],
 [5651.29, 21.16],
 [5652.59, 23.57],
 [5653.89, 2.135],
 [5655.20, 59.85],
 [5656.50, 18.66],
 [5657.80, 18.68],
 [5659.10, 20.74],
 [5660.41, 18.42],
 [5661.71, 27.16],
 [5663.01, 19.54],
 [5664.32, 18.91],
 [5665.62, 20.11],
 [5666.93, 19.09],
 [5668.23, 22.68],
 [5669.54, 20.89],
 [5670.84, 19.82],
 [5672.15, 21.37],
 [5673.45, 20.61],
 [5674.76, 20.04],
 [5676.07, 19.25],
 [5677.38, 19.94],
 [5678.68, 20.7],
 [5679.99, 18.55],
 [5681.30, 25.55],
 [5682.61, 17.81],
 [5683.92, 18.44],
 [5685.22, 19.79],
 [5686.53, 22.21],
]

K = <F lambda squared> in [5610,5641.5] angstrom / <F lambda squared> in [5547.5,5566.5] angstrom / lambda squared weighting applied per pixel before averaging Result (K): 1.11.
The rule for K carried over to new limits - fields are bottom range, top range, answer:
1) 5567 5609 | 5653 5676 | 1.18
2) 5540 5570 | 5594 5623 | 1.11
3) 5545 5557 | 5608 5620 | 1.21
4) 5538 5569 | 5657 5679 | 1.08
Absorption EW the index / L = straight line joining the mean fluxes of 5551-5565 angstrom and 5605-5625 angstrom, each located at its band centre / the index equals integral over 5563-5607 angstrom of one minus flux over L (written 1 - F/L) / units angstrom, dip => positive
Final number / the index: 5.83 angstrom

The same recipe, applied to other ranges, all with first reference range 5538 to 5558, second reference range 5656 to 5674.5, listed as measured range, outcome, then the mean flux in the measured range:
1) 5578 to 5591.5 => 1.6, 17.9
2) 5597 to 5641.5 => -1.5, 21.1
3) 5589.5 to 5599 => 0.8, 18.7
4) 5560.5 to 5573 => 1.0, 18.8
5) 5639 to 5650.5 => 0.5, 19.5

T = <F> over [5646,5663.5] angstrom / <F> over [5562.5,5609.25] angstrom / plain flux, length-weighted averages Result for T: 1.2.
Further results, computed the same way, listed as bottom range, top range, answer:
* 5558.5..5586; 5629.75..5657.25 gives 1.13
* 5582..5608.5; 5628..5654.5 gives 1.04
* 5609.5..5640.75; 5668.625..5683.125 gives 0.94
